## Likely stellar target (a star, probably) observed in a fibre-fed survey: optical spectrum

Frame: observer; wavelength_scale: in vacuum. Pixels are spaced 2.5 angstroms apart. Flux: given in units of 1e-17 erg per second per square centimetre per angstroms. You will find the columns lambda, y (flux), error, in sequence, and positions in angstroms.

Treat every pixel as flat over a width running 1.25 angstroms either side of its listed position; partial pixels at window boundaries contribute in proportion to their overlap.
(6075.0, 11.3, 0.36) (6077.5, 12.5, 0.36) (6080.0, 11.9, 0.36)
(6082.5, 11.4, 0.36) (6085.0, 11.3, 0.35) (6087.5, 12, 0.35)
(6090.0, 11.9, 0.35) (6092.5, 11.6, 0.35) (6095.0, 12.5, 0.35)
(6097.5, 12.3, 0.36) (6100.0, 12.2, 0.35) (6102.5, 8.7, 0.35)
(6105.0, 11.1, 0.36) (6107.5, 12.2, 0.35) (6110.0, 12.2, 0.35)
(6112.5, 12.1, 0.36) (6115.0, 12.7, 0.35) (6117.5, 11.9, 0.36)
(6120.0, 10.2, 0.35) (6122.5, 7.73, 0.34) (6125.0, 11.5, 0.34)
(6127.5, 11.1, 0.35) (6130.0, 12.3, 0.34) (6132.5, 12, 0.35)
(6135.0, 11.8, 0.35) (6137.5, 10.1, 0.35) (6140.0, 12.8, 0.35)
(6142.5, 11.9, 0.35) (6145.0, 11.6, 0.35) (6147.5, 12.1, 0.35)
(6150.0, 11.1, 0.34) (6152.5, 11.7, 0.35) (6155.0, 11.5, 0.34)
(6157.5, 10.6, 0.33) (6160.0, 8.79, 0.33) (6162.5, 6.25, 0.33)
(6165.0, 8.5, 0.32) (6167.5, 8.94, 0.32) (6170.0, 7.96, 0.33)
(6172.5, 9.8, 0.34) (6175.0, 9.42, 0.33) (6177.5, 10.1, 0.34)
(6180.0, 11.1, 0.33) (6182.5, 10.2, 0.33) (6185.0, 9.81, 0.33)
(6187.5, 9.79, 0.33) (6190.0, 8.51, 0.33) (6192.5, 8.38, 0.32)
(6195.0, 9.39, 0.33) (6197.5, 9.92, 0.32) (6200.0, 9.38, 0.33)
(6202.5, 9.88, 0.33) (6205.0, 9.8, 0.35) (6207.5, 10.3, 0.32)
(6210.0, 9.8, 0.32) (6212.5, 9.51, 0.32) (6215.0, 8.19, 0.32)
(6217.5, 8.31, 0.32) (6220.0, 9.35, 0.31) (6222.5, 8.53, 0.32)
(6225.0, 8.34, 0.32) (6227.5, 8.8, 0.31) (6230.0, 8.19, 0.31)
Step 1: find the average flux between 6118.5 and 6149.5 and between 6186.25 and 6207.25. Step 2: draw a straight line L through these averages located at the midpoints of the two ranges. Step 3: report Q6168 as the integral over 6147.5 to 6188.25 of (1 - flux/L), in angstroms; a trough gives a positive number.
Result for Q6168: 1.9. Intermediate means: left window 11.3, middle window 9.79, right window 9.43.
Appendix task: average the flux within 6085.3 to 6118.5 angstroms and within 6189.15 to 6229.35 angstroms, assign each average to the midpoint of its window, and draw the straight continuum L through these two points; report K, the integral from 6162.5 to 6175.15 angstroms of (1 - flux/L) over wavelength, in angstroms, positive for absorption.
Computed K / 1.9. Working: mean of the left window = 11.8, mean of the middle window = 8.62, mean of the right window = 9.14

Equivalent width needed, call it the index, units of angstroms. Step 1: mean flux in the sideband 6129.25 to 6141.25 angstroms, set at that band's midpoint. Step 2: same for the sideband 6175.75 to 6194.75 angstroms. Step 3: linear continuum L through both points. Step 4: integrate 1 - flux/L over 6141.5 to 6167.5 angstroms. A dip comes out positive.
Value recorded 1.6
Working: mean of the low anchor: 11.8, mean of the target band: 10.3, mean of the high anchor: 9.67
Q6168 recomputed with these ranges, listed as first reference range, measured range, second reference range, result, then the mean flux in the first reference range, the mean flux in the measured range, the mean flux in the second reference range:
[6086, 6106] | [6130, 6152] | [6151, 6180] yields -3.2 angstroms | 11.5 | 11.7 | 9.5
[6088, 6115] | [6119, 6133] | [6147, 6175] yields 0.2 angstroms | 11.7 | 10.8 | 9.67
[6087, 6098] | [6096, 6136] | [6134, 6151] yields 1.6 angstroms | 12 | 11.4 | 11.6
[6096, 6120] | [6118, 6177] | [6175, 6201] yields 1.3 angstroms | 11.6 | 10.4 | 9.65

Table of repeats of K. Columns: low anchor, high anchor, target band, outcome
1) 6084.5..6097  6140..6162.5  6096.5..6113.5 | 0.3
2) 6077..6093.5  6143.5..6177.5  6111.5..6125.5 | 0.0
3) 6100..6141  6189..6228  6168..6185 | 0.3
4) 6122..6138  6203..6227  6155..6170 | 2.3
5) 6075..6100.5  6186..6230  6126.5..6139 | -0.7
